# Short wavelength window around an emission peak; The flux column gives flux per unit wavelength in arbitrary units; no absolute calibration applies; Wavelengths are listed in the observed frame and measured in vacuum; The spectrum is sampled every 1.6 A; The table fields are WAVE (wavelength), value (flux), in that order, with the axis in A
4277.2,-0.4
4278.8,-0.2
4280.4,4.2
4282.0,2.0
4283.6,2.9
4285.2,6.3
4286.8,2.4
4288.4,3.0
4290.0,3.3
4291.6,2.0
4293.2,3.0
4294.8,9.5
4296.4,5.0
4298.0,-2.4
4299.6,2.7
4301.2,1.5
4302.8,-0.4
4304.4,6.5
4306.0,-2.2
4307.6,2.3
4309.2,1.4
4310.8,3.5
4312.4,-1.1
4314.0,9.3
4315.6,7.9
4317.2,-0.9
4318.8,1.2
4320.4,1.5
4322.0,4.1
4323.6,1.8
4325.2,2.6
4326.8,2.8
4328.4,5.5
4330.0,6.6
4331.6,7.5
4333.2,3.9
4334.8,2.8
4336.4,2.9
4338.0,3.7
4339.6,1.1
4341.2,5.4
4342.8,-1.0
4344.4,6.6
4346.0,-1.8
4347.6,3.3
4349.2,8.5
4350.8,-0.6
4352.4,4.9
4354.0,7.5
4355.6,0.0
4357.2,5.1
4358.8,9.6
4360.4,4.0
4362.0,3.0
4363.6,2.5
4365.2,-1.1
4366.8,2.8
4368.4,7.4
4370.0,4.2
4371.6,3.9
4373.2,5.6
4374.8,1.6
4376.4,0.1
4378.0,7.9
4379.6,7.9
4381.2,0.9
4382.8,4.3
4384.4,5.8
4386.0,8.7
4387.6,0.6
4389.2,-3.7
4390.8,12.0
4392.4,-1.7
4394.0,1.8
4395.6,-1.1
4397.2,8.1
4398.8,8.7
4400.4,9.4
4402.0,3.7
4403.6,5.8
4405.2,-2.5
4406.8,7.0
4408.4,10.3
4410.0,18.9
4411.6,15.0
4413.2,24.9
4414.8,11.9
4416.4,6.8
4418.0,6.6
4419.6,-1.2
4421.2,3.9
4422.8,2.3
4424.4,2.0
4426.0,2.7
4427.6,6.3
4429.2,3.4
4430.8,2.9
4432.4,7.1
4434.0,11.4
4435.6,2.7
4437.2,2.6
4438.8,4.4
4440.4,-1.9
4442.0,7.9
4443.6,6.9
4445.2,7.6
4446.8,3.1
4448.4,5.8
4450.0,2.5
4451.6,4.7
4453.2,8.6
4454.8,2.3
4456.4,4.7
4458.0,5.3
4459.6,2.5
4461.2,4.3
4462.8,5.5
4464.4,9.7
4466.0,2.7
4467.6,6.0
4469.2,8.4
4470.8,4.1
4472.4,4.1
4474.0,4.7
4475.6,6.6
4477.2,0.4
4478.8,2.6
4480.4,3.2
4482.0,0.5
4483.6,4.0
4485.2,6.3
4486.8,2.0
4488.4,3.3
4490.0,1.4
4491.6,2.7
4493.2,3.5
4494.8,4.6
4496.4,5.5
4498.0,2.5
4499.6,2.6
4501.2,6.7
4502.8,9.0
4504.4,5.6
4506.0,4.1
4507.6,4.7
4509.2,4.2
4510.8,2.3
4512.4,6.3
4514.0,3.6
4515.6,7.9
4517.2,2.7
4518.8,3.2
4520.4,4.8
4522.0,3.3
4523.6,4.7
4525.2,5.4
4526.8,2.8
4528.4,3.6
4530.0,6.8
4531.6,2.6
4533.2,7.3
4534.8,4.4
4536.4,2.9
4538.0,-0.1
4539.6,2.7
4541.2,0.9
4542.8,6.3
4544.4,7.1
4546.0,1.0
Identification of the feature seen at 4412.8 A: [O II]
